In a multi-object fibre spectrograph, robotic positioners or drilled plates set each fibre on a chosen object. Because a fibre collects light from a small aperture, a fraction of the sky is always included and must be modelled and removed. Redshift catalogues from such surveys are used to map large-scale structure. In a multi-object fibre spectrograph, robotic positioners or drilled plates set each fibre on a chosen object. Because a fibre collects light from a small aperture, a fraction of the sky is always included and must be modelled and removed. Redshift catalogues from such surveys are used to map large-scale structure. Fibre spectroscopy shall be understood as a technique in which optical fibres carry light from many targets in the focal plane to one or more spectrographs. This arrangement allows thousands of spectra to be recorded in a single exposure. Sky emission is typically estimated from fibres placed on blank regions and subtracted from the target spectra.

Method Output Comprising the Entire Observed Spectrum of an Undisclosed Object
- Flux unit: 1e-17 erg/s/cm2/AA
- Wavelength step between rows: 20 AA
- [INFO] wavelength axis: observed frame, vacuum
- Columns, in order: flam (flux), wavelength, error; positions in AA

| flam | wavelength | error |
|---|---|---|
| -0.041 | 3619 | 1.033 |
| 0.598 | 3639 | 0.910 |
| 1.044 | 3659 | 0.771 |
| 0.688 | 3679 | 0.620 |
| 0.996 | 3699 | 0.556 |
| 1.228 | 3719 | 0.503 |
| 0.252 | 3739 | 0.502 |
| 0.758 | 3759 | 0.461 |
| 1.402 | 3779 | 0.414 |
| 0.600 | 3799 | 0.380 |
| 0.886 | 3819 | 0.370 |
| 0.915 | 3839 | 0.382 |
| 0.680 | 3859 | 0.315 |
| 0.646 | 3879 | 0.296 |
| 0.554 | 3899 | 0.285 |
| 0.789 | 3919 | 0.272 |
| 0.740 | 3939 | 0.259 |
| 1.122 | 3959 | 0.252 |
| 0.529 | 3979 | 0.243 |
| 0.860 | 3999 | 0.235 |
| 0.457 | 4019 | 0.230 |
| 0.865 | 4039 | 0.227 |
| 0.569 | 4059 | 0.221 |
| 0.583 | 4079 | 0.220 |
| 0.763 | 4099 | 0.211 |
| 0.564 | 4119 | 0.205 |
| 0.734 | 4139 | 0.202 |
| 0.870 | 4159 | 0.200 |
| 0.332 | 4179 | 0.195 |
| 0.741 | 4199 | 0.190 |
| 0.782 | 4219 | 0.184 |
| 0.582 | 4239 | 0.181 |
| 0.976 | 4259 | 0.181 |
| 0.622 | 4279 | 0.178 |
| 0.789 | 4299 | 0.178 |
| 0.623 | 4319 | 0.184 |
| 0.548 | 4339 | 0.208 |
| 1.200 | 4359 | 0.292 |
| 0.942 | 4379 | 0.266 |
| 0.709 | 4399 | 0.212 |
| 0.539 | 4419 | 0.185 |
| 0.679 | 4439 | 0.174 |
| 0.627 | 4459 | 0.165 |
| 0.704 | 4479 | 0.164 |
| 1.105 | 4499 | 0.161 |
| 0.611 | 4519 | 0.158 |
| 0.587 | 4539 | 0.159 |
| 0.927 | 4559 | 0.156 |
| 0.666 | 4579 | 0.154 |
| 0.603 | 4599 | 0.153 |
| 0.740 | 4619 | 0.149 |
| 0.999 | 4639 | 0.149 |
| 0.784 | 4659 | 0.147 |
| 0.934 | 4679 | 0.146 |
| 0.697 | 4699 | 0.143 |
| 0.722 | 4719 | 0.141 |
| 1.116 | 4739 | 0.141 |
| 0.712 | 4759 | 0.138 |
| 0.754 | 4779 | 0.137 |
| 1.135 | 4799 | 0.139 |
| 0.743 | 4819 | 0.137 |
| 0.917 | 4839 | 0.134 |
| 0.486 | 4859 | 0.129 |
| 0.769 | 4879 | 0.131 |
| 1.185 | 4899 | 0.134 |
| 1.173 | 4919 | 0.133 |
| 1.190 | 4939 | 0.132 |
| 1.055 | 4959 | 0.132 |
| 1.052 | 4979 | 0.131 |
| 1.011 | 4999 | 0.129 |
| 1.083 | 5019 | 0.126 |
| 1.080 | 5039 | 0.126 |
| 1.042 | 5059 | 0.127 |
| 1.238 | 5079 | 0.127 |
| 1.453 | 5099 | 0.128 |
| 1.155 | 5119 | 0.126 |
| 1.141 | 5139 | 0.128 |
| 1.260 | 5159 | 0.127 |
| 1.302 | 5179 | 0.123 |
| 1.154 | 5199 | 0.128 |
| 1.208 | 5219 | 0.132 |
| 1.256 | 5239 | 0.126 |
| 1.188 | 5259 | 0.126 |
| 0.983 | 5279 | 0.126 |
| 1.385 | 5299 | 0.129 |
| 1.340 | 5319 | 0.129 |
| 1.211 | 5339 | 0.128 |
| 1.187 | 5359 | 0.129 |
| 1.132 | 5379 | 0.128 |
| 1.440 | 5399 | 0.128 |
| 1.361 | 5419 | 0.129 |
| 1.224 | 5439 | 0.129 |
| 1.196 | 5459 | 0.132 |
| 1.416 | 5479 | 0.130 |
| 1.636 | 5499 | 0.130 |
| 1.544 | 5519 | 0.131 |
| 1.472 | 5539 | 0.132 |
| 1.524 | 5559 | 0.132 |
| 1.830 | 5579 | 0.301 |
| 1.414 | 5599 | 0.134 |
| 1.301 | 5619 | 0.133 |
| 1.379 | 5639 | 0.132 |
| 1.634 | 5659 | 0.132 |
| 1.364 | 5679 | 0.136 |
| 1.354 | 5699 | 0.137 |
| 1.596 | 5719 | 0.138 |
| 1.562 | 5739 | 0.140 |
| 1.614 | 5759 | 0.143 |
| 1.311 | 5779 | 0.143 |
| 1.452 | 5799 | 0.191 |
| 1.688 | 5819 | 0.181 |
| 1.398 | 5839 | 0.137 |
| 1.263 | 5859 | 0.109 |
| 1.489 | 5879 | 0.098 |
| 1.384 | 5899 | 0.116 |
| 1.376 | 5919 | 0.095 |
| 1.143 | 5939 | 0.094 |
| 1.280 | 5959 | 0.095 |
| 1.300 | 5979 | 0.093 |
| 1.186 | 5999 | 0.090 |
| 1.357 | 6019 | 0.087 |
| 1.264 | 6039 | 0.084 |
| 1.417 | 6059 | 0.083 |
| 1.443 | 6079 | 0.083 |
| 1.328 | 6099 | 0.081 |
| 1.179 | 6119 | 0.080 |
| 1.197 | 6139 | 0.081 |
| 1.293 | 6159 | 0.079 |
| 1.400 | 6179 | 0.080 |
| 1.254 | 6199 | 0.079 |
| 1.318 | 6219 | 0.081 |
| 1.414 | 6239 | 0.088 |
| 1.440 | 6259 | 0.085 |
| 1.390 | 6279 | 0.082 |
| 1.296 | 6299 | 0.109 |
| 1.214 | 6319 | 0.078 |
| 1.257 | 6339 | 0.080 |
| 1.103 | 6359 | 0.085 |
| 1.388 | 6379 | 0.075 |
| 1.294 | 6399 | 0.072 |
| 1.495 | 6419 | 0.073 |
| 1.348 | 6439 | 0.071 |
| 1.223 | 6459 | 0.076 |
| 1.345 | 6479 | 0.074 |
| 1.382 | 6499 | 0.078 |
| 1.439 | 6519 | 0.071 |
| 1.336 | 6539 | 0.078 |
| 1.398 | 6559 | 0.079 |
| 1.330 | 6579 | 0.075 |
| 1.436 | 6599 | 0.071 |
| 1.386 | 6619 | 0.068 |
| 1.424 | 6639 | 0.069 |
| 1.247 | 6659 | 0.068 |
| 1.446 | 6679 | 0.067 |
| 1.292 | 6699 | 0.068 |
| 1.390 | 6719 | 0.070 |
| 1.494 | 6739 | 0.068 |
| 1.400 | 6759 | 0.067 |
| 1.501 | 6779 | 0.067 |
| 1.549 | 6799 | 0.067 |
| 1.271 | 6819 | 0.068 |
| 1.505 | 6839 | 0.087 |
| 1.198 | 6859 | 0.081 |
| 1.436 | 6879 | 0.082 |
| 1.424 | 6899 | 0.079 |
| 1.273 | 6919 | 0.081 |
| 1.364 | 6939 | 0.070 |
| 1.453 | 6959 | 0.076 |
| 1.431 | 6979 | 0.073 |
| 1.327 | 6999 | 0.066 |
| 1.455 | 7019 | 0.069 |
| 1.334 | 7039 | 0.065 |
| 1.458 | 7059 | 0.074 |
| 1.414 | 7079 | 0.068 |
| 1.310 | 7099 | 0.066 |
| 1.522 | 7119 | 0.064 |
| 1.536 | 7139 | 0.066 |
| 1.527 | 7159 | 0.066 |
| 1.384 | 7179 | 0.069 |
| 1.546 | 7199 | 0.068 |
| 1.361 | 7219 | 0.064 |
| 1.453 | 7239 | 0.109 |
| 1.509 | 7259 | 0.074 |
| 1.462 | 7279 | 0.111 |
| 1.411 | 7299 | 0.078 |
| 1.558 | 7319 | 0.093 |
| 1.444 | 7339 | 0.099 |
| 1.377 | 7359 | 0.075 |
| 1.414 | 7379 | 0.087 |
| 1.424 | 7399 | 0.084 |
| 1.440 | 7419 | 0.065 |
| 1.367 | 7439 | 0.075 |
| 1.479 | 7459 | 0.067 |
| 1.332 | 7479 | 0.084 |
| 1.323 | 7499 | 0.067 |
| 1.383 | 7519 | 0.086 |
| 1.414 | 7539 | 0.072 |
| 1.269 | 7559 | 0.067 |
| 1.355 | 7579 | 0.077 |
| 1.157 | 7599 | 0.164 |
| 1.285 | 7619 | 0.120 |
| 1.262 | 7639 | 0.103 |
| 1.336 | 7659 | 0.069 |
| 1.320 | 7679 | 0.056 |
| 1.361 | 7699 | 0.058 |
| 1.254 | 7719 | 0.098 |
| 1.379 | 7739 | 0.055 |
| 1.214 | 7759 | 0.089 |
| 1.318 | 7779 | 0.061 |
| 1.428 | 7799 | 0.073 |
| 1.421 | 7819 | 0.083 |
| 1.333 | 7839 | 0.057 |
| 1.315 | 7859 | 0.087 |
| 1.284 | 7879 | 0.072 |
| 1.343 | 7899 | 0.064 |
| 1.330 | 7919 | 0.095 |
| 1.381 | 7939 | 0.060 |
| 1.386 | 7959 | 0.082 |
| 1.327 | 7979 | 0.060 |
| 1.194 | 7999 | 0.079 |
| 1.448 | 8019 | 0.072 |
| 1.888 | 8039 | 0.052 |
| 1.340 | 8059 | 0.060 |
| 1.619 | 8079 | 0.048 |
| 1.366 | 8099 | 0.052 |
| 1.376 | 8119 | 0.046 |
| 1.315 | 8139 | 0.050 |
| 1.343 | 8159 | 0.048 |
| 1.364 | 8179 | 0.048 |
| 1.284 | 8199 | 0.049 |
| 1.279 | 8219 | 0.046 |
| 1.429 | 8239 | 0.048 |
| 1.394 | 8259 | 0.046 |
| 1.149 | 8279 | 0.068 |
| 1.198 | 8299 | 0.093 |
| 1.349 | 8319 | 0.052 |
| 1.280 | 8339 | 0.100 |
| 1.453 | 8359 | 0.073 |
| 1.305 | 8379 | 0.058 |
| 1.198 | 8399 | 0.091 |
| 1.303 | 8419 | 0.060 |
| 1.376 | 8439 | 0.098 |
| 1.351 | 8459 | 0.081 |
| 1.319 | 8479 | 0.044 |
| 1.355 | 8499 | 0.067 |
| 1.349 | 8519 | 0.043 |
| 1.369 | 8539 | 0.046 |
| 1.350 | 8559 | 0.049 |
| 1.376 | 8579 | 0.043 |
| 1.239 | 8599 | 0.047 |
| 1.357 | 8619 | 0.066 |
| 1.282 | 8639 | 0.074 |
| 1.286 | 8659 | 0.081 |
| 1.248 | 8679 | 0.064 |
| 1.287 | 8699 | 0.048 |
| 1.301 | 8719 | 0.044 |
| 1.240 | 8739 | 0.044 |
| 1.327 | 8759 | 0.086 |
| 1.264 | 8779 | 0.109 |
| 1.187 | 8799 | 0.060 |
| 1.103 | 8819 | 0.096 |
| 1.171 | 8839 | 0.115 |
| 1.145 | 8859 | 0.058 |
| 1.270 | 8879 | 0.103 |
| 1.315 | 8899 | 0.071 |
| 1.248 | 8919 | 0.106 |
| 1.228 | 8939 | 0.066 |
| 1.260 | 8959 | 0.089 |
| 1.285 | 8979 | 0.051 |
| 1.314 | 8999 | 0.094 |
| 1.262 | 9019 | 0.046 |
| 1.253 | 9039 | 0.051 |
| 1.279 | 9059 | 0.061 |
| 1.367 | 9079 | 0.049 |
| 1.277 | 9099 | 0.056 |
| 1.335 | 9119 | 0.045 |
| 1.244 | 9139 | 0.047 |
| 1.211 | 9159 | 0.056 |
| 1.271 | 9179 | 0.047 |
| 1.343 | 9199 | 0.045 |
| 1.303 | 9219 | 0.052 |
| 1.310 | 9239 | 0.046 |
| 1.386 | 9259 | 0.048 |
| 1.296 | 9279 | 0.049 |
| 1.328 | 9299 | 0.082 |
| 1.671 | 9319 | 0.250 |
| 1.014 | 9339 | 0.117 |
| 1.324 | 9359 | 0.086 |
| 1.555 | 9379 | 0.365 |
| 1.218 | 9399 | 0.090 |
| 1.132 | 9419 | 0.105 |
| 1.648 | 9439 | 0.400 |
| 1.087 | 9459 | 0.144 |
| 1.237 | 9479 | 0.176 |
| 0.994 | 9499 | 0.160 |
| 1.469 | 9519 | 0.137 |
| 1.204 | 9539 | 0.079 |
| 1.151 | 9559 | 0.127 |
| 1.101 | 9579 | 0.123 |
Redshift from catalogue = 0.226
